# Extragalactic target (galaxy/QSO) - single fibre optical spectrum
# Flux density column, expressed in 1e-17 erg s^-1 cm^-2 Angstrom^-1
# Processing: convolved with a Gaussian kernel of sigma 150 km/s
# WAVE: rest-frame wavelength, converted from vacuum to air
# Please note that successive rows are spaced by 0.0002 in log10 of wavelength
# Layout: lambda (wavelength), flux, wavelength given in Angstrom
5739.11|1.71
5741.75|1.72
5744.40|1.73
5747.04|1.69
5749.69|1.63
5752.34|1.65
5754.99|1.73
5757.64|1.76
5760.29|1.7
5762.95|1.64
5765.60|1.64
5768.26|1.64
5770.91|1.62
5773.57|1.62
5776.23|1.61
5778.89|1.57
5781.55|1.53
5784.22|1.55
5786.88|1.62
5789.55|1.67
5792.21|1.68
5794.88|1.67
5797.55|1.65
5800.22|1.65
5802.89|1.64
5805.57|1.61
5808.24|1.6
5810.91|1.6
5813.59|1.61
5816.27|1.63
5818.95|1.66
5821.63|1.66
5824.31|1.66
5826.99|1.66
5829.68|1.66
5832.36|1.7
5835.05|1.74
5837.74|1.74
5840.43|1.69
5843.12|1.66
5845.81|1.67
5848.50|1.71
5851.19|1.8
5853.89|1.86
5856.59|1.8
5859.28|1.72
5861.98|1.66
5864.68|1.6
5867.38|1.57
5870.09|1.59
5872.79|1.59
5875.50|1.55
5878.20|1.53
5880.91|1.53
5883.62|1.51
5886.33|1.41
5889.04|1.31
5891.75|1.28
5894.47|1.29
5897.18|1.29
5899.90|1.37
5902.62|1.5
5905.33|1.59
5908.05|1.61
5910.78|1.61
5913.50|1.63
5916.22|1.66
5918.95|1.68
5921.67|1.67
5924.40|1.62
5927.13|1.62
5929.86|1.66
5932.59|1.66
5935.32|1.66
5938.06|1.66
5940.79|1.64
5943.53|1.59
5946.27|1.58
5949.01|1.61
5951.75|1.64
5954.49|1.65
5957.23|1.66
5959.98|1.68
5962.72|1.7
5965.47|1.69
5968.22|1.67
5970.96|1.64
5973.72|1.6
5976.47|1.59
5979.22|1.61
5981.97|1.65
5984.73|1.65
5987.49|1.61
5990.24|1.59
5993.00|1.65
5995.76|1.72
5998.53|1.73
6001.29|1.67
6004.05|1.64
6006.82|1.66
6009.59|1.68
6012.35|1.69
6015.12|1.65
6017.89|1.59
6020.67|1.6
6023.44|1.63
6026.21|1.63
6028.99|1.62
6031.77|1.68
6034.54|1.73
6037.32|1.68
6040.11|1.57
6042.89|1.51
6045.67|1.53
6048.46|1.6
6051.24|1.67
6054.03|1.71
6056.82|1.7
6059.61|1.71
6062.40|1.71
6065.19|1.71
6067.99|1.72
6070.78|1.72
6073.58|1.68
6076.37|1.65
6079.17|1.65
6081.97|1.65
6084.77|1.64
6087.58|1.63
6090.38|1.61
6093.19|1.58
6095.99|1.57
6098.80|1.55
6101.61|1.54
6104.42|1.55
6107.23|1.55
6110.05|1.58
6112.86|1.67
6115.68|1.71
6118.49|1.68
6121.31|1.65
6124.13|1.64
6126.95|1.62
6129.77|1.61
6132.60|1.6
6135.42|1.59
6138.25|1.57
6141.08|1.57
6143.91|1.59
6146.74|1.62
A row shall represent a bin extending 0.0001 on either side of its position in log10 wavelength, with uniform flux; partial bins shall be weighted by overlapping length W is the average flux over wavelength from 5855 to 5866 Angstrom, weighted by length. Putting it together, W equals 1.7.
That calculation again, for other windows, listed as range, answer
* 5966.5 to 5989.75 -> 1.63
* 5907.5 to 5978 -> 1.64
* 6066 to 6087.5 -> 1.67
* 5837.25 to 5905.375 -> 1.57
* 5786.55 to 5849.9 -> 1.66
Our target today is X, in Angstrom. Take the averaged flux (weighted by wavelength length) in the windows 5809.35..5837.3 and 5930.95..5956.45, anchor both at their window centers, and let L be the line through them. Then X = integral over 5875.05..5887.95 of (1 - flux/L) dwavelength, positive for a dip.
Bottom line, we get 1.2 Angstrom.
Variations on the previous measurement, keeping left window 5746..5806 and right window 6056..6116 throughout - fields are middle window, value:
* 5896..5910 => 1.4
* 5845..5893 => 1.4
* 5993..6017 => -0.5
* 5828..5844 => -0.6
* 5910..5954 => 0.1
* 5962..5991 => 0.1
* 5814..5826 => -0.1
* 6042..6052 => 0.4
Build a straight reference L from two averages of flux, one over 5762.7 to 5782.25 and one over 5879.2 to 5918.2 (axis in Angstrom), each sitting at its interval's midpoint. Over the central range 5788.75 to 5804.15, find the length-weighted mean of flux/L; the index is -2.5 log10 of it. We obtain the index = -0.051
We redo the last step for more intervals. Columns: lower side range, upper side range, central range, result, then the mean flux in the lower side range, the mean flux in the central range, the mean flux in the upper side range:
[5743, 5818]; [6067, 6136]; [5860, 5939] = 0.06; 1.64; 1.55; 1.63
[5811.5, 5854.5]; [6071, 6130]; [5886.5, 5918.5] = 0.14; 1.69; 1.47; 1.62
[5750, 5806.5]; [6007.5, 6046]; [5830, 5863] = -0.06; 1.64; 1.73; 1.63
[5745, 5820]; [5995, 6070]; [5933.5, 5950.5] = 0.02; 1.64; 1.62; 1.66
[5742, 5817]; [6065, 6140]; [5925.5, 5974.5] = -0.01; 1.64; 1.65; 1.62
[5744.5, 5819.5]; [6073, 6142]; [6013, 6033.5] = -0.01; 1.64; 1.63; 1.61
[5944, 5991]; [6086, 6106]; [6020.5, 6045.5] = -0.01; 1.64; 1.62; 1.58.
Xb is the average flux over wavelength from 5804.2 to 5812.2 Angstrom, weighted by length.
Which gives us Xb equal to 1.6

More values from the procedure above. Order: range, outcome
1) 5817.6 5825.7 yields 1.66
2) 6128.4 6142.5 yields 1.59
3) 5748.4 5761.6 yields 1.69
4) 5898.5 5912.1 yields 1.53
